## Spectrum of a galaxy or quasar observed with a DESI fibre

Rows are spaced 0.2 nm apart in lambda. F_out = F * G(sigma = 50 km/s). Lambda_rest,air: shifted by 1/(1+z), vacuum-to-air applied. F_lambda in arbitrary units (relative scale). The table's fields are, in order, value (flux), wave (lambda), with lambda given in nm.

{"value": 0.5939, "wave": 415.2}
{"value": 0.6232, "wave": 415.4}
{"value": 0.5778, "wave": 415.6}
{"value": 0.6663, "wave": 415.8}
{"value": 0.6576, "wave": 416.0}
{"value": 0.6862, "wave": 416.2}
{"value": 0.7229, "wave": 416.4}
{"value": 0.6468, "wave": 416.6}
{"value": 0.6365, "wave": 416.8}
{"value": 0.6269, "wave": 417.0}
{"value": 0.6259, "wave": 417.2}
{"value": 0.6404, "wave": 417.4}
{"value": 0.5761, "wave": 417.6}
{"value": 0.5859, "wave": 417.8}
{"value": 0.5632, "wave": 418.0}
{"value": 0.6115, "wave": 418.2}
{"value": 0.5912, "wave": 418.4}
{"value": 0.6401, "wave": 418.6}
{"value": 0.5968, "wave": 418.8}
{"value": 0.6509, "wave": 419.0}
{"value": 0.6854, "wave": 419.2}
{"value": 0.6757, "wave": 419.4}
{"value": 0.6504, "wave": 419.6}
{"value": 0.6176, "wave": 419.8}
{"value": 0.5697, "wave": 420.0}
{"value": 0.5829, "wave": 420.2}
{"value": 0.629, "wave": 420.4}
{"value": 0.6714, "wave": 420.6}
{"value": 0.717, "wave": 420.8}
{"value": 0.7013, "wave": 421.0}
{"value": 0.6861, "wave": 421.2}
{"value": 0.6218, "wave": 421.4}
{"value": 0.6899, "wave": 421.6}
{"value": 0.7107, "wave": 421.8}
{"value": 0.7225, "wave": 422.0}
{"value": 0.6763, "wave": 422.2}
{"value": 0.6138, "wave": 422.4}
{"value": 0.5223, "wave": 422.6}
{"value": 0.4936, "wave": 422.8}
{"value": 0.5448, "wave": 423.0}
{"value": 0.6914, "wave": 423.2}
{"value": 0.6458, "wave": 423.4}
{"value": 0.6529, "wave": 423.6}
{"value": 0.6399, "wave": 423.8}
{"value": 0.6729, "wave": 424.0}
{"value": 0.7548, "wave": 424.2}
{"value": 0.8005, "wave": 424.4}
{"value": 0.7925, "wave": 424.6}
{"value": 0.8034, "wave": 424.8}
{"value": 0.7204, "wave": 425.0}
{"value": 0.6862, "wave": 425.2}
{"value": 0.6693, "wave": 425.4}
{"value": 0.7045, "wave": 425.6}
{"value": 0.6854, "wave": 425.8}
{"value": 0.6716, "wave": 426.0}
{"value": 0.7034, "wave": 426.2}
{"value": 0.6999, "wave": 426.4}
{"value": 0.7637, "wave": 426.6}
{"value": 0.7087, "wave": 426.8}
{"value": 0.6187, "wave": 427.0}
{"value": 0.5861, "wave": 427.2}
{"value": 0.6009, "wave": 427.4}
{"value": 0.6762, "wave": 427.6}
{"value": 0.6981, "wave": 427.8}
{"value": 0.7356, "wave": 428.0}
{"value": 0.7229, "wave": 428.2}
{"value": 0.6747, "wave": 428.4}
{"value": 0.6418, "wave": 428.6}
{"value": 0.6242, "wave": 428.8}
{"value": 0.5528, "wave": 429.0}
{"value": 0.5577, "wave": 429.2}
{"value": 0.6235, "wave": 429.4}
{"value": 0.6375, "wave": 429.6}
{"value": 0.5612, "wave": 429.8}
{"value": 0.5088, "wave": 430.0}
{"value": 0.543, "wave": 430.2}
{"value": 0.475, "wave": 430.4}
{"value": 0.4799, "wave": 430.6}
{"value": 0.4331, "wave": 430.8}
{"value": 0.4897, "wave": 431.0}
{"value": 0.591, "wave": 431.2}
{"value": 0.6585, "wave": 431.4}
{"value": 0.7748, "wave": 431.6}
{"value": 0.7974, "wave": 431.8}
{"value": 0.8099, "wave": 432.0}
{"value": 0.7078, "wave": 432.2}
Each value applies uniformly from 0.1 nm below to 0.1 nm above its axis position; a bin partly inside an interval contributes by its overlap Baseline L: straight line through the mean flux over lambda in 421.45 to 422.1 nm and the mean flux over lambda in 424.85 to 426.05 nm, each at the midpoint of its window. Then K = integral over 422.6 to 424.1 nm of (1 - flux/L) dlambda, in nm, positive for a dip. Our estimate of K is 0.18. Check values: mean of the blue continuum 0.701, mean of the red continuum 0.695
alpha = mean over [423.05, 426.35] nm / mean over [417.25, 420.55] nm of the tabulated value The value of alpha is 1.14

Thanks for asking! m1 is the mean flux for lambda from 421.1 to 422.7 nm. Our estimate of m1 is 0.655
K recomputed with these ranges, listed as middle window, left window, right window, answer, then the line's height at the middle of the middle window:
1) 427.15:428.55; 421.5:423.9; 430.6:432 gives -0.10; 0.63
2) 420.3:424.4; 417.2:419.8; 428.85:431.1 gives -0.44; 0.593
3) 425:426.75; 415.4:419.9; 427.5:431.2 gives -0.28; 0.603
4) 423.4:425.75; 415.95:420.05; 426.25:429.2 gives -0.22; 0.652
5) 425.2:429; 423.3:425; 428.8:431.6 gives -0.20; 0.641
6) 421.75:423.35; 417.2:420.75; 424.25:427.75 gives 0.10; 0.662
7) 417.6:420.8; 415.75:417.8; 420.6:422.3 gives 0.22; 0.668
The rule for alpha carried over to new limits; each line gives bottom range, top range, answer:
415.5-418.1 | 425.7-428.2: 1.08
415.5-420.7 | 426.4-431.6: 0.97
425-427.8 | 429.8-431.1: 0.73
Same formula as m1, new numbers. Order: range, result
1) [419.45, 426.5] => 0.669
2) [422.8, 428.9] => 0.683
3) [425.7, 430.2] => 0.646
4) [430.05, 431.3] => 0.502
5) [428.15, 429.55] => 0.625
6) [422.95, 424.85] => 0.701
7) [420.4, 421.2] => 0.687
